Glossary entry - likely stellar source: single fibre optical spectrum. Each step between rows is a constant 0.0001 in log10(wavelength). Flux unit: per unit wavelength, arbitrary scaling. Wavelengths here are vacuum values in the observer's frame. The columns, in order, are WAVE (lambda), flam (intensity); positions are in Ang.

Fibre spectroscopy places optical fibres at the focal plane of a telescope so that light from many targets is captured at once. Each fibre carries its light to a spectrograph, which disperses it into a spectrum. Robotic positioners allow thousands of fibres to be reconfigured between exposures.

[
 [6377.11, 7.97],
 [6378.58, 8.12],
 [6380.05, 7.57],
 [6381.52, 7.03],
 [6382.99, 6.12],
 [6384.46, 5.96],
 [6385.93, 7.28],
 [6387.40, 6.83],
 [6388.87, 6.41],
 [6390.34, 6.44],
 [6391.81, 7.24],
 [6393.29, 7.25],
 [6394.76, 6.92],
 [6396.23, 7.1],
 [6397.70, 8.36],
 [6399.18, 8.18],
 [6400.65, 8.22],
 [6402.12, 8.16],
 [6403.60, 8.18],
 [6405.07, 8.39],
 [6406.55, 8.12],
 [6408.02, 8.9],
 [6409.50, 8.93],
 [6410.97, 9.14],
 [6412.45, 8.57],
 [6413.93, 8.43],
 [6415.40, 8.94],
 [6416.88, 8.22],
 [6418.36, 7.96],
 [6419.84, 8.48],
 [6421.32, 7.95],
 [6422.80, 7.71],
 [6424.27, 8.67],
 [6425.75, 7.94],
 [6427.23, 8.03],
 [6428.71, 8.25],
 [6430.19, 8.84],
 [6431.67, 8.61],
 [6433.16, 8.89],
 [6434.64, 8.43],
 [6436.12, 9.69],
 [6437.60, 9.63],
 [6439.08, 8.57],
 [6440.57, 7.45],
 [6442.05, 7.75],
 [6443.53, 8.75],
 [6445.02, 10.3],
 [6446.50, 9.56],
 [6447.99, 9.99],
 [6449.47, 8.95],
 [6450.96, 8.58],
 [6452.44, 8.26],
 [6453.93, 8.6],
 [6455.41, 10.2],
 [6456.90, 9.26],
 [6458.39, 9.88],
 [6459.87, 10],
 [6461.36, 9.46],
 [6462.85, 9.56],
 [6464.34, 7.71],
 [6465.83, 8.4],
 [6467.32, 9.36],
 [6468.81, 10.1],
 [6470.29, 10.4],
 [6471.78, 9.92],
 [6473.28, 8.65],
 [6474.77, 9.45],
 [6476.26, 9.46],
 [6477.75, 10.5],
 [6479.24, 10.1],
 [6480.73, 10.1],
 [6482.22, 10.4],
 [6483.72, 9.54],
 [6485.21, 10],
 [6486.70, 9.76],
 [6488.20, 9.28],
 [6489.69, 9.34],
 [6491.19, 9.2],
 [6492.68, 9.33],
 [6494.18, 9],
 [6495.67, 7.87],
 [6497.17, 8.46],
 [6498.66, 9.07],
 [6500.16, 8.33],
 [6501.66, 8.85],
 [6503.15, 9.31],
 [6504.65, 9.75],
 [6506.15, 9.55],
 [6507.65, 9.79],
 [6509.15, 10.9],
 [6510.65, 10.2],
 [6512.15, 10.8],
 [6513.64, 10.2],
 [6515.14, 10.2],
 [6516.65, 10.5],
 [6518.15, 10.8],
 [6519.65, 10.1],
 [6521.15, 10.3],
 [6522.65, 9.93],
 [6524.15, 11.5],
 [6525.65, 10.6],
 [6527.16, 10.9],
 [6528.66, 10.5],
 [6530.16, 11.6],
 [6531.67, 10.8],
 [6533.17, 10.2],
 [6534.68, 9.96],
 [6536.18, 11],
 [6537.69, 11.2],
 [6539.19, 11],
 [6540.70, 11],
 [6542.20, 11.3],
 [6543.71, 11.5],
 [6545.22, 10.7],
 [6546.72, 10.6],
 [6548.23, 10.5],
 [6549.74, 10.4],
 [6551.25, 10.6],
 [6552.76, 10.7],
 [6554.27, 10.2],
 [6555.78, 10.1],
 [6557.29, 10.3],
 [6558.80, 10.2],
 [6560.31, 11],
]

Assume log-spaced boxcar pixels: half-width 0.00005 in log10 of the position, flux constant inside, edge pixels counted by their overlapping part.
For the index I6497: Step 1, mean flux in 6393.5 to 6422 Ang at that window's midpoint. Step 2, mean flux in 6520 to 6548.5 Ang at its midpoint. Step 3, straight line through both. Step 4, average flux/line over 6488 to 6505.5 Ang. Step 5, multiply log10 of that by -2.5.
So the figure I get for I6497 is 0.12 mag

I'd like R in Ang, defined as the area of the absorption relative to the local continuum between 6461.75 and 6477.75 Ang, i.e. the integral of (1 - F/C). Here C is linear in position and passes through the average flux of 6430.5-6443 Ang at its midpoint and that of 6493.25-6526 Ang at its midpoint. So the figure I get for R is -0.3 Ang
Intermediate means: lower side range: 8.64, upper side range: 9.81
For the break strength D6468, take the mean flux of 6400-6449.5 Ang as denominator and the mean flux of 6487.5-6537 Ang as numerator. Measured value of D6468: 1.16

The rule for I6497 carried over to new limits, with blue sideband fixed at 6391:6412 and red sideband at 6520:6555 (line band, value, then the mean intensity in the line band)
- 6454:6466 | -0.011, 9.31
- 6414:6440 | 0.009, 8.51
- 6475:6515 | 0.034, 9.59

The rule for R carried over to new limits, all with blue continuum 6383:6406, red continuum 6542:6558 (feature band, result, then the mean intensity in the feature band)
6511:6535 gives -1.26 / 10.6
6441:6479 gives -2.58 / 9.32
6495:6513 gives 0.43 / 9.42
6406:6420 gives -1.51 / 8.58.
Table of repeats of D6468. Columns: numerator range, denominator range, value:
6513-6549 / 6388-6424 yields 1.34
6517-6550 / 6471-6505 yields 1.15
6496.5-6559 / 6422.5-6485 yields 1.13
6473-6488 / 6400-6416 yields 1.15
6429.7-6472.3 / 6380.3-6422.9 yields 1.18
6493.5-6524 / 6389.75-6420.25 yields 1.20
